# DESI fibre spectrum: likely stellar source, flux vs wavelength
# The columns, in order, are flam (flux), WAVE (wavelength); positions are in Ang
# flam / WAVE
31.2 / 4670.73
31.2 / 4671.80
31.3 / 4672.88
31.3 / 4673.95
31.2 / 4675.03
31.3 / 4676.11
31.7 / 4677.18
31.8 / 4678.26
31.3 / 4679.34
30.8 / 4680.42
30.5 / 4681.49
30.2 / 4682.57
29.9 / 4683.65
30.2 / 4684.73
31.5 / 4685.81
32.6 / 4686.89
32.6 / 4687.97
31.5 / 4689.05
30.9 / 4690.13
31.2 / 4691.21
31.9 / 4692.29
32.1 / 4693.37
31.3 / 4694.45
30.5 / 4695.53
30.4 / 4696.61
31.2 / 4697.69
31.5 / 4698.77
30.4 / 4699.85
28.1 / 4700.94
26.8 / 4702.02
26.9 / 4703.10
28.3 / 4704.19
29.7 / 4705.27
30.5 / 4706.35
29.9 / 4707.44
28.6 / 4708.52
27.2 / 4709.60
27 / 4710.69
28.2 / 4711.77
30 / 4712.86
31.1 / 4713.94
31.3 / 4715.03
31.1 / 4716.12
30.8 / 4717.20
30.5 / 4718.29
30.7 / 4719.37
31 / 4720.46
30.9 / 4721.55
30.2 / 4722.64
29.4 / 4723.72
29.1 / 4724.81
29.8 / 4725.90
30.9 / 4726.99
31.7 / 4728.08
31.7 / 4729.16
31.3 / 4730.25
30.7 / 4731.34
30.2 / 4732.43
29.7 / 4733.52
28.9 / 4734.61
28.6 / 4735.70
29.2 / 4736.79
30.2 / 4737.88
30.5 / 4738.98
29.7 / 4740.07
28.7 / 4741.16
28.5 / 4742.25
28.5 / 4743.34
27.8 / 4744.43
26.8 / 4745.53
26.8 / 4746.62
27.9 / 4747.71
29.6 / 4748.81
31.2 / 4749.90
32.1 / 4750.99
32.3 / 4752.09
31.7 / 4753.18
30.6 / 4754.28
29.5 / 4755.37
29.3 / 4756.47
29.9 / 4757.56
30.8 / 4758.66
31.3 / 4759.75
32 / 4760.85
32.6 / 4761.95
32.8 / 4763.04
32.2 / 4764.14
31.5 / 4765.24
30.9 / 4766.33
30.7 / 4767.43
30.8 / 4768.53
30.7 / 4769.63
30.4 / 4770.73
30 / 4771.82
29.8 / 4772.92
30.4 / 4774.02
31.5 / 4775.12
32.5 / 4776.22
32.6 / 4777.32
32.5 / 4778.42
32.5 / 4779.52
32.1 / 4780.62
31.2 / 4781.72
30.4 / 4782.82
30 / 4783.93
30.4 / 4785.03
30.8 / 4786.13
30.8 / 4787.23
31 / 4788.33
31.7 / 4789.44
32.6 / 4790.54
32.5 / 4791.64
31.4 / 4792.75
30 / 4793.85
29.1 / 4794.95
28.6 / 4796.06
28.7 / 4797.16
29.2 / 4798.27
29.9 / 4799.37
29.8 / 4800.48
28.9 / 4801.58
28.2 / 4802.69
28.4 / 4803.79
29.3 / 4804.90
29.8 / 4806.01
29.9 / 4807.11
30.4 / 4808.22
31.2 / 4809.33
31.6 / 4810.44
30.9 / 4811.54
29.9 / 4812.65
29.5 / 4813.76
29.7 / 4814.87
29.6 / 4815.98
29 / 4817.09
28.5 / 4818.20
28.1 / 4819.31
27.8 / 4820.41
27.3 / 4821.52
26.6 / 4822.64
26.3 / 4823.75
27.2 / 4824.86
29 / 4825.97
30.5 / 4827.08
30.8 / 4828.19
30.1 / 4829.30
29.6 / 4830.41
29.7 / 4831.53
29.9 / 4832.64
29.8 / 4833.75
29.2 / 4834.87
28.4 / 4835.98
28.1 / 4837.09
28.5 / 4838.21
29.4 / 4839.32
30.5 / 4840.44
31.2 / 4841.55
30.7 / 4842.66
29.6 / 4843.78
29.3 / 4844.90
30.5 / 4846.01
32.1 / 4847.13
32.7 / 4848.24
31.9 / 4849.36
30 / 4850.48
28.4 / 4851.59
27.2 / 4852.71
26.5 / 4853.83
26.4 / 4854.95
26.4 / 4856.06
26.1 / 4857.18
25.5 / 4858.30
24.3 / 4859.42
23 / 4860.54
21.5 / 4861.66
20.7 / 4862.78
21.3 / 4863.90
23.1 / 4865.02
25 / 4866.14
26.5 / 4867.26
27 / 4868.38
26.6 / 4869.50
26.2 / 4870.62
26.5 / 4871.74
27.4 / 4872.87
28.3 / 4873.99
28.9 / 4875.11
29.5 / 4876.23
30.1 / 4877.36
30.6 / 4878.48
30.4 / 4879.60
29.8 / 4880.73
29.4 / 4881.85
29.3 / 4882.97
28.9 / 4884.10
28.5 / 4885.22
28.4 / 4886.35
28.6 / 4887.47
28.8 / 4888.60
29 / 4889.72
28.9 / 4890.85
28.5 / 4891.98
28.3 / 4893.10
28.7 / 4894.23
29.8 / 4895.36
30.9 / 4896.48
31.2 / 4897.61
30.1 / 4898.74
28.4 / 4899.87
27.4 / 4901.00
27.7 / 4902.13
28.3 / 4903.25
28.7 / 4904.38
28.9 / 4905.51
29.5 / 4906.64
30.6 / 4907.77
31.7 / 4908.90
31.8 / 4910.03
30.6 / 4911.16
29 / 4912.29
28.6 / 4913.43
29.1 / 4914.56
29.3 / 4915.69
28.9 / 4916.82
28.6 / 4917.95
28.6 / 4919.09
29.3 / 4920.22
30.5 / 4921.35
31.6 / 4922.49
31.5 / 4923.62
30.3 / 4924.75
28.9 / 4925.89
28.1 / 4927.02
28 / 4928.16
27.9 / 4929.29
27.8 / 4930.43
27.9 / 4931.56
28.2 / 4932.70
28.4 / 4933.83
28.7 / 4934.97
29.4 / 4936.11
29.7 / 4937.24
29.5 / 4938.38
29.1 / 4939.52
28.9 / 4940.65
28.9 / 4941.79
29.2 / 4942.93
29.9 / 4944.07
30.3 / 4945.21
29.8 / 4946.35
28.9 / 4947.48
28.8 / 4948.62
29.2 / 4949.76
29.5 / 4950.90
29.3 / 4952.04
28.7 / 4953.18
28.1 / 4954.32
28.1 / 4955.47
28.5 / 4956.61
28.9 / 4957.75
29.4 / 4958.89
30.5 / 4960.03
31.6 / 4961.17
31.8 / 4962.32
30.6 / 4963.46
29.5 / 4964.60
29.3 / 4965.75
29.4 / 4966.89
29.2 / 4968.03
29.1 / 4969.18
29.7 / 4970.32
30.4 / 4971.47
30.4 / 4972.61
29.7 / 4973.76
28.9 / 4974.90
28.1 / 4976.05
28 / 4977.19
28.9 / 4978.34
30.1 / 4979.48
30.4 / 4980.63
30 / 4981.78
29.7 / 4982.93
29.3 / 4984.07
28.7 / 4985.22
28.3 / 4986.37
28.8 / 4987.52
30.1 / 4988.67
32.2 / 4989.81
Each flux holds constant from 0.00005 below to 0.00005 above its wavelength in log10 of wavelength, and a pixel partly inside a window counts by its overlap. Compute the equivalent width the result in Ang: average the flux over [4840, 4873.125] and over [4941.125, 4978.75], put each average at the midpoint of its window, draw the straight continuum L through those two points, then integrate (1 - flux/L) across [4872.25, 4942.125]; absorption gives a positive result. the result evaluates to -2.4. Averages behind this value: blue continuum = 27.1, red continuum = 29.4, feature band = 29.2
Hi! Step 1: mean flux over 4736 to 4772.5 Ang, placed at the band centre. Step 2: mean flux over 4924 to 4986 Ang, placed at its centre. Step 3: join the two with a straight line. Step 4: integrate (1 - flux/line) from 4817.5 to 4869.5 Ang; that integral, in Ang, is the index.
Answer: 3.4 Ang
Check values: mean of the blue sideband 30.2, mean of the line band 27.9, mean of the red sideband 29.3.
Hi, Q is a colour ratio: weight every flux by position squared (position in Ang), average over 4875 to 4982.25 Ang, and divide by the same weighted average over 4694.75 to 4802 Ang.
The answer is 1.04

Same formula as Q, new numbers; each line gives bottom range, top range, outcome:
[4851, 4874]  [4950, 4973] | 1.21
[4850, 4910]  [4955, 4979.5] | 1.10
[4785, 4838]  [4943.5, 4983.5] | 1.06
